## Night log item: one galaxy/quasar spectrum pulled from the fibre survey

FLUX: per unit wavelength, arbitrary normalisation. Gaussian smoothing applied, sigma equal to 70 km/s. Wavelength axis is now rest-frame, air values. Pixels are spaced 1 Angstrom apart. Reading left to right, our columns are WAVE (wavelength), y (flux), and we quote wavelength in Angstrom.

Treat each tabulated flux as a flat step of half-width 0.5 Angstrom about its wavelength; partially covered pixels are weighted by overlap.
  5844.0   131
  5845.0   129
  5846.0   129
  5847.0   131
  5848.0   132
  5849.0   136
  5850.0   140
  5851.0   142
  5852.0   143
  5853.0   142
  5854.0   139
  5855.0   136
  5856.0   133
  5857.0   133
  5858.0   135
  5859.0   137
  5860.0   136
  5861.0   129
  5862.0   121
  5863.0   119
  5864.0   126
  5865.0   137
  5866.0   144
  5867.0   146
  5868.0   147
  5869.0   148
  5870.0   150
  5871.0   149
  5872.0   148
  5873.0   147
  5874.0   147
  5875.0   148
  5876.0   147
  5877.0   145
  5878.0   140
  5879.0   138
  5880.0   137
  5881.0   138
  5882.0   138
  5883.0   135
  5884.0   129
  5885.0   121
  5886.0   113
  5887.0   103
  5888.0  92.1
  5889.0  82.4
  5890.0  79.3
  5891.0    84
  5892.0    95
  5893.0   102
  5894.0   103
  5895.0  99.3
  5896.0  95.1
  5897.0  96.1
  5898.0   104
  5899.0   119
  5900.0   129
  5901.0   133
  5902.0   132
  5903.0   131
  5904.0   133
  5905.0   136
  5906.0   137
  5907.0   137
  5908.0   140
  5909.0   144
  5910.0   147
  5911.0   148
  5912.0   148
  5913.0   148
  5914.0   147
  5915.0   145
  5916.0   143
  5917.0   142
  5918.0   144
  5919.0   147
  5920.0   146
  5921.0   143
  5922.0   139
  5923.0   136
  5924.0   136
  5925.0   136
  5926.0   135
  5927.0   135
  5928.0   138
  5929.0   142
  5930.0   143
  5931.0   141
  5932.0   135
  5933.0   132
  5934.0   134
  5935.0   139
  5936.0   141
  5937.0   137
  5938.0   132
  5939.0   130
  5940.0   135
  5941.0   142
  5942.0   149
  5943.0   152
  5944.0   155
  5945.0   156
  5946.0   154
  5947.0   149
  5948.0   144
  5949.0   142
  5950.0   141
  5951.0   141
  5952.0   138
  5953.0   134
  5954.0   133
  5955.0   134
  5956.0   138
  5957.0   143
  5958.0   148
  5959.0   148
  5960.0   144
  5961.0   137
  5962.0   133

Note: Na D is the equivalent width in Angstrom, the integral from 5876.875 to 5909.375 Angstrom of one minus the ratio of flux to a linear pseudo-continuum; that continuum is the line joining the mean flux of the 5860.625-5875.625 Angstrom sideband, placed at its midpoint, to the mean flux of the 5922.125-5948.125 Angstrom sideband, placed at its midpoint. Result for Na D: 5.0 Angstrom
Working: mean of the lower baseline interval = 141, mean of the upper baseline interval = 141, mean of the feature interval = 119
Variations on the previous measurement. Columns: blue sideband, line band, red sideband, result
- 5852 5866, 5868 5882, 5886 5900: -3.3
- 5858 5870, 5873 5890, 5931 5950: 1.2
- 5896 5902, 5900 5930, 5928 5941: -3.6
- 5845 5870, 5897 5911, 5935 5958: 0.7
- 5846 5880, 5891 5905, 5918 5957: 2.7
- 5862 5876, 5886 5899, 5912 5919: 4.3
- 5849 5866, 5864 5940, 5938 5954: 3.8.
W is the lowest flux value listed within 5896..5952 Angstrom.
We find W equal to 95.1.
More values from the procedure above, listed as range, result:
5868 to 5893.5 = 79.3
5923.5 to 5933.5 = 132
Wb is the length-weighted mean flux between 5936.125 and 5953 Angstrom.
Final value 143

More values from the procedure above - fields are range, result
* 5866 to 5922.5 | 131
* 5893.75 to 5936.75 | 135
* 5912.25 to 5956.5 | 141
